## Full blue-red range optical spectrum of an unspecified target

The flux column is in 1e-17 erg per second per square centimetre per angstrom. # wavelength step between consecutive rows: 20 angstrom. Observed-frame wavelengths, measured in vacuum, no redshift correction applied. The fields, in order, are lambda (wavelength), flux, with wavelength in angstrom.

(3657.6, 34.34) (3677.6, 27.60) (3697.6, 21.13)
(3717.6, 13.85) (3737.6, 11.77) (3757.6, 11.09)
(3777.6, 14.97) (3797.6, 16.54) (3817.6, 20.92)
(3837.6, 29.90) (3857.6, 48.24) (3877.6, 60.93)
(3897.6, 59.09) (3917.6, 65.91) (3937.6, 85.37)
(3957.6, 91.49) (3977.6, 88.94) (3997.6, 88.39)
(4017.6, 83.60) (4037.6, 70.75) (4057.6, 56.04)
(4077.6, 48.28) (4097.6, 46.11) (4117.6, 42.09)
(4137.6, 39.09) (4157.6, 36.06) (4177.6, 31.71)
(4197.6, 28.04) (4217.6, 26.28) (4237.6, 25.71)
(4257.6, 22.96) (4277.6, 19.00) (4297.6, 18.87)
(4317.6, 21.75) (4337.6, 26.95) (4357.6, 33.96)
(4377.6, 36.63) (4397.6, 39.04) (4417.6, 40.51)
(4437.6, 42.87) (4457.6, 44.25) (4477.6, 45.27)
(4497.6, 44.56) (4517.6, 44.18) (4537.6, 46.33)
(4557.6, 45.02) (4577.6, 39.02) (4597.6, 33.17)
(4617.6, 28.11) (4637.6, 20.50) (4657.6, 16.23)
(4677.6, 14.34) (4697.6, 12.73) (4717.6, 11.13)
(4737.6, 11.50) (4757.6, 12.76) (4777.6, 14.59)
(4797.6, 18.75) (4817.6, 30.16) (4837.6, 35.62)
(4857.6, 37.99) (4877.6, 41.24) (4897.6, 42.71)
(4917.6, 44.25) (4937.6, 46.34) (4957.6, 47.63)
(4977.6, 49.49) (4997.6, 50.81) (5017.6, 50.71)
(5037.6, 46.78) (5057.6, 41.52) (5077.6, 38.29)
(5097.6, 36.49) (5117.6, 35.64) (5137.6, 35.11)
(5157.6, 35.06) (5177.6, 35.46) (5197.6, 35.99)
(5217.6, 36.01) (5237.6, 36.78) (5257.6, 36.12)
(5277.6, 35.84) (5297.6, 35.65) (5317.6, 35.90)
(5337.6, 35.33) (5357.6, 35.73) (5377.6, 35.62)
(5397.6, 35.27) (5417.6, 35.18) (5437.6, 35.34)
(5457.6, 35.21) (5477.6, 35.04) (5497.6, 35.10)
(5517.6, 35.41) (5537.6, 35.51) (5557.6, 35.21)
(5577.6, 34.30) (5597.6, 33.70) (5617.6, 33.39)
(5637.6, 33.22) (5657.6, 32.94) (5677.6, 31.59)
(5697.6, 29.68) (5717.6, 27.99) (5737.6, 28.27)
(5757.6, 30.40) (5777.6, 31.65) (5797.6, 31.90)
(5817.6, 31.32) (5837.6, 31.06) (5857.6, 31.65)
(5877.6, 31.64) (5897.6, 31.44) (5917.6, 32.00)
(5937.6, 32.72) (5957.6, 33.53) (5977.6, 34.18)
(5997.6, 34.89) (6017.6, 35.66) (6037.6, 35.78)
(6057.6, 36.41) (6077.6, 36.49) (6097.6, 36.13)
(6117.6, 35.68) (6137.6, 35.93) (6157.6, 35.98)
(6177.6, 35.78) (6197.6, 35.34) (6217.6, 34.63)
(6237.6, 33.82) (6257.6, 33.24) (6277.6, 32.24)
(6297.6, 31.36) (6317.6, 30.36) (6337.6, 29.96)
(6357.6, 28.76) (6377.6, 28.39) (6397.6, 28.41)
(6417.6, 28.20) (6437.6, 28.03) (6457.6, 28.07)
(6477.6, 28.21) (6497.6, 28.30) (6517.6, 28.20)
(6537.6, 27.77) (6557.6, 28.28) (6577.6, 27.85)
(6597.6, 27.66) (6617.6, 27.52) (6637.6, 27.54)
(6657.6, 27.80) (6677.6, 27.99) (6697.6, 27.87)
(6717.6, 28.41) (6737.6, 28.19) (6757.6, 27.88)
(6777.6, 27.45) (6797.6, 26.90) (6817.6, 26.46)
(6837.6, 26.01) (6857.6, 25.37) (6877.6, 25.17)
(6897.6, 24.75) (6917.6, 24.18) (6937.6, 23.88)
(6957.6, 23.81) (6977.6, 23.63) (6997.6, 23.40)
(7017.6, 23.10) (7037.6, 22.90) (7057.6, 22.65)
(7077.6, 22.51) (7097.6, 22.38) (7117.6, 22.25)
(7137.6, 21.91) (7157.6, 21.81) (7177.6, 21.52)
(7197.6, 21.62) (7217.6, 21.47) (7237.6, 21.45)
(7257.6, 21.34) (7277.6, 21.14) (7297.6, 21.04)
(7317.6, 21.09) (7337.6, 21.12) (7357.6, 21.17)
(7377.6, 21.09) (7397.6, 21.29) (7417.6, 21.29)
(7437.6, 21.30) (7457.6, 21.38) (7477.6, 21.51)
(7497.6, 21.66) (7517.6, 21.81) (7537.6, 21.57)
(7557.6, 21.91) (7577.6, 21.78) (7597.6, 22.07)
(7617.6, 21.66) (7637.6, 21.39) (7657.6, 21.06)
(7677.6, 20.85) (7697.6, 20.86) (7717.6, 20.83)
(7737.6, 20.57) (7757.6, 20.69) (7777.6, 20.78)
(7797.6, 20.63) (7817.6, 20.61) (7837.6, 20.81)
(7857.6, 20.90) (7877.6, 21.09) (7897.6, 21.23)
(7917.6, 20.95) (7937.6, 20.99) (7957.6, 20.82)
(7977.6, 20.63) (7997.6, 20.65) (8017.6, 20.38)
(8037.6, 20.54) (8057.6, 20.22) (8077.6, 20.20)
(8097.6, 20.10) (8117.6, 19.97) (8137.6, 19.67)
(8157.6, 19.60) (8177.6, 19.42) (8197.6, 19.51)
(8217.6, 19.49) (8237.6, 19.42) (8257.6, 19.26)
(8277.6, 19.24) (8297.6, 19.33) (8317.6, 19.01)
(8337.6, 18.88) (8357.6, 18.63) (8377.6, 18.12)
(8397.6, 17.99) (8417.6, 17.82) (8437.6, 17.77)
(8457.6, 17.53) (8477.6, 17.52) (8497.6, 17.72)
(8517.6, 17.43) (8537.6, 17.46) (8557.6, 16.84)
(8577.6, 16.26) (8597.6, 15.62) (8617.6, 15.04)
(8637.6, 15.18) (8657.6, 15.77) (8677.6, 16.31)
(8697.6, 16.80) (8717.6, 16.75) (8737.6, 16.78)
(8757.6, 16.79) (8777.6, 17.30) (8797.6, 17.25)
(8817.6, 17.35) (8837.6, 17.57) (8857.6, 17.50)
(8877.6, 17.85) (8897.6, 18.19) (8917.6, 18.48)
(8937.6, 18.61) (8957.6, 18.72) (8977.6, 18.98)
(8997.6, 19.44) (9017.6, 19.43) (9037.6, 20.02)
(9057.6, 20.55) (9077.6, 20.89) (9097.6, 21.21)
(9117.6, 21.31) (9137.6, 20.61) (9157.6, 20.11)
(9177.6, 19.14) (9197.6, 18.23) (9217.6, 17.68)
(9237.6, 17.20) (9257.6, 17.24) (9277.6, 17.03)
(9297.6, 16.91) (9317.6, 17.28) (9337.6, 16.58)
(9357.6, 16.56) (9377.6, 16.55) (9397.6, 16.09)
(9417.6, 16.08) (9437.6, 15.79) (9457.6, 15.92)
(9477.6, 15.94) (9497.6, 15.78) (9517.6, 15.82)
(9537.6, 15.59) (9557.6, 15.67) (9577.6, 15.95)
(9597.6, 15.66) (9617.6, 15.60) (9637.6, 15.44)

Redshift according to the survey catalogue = 2.23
